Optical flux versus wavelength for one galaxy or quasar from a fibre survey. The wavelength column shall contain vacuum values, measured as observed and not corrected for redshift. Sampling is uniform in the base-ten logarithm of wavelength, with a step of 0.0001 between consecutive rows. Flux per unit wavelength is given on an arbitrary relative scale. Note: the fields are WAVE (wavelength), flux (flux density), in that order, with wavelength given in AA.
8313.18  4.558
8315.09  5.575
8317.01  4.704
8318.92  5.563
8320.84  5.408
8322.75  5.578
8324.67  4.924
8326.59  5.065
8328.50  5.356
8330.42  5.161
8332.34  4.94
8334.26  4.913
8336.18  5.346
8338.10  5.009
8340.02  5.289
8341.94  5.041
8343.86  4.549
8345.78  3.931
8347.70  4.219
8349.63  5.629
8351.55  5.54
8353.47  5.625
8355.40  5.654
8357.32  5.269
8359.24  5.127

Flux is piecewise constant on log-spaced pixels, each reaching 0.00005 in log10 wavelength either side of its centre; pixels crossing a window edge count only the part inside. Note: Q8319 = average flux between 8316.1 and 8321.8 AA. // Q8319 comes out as 5.24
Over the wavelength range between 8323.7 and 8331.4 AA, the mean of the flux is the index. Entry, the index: 5.12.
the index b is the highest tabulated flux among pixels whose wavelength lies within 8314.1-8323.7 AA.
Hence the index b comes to 5.578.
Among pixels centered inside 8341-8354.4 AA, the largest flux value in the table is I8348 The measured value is 5.629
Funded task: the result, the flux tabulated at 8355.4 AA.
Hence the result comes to 5.654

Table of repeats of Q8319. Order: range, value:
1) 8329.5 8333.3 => 5.05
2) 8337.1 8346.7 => 4.77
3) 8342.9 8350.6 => 4.58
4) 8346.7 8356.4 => 5.33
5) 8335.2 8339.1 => 5.18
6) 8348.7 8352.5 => 5.59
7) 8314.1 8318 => 5.14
